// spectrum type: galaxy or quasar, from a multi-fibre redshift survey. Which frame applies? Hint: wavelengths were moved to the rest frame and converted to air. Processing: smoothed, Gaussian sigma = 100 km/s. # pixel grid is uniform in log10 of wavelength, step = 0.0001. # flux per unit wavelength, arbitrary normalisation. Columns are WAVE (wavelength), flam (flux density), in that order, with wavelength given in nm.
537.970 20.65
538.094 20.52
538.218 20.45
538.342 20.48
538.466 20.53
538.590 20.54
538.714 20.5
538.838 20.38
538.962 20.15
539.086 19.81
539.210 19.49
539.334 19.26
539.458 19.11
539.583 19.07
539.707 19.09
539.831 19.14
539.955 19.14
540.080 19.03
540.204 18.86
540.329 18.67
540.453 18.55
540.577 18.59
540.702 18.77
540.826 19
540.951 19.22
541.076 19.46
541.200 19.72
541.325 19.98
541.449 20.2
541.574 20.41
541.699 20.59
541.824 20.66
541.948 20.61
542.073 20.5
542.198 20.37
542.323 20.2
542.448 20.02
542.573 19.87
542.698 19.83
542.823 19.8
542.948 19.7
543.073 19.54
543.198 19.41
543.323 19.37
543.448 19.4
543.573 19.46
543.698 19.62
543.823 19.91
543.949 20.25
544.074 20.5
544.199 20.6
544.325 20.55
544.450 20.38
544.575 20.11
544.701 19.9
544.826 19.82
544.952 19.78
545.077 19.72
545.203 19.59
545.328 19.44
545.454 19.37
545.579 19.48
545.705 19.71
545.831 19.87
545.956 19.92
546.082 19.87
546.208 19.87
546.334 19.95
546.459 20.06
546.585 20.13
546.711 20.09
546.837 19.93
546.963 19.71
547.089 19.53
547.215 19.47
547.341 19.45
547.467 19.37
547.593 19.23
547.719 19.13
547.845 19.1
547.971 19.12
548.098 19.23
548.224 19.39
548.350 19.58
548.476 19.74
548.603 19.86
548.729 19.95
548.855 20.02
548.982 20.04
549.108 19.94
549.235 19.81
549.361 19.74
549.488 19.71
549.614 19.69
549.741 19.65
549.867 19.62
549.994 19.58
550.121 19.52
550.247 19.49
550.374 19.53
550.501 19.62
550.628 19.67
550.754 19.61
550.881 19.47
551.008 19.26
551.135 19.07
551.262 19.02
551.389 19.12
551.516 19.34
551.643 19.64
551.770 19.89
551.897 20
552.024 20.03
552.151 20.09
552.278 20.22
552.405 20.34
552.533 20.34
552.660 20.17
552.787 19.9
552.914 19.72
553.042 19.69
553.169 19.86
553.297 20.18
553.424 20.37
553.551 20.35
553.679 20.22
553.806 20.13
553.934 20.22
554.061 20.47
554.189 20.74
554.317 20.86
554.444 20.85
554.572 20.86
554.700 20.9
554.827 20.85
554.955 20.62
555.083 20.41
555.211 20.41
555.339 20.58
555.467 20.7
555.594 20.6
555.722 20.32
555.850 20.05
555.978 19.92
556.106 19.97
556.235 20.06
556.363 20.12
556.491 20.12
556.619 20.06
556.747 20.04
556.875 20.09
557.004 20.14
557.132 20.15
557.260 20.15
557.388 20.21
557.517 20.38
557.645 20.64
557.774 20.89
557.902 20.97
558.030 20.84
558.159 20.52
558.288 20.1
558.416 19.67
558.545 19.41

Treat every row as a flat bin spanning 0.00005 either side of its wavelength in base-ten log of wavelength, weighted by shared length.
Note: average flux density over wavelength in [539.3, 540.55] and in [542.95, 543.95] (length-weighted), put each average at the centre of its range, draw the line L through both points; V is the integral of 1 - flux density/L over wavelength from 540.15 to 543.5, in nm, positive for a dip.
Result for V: -0.065 nm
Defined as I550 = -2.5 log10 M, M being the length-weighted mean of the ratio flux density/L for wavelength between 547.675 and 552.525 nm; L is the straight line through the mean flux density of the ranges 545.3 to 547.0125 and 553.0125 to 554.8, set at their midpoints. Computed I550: 0.03 mag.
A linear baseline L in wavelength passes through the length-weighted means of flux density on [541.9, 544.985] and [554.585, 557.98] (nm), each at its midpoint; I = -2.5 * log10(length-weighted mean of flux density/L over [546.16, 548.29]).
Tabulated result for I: 0.03 mag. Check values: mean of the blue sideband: 20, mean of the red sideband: 20.4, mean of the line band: 19.6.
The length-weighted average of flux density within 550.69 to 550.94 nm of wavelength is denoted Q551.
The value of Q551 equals 19.6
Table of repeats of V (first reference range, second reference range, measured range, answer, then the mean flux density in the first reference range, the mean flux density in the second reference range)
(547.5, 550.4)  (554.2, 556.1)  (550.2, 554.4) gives 0.04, 19.6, 20.6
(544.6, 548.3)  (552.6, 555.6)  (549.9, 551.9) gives 0.06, 19.6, 20.4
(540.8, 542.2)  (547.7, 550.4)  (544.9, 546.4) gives 0.01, 20.1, 19.6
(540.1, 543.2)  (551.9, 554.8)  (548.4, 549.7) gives 0.02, 19.7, 20.3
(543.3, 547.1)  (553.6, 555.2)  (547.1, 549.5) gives 0.07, 19.9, 20.6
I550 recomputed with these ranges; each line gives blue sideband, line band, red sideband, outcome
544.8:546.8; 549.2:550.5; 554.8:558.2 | 0.02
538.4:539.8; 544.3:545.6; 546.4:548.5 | -0.01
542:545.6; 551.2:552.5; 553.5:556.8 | 0.03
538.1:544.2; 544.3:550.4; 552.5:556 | 0.02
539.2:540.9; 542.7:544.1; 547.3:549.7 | -0.03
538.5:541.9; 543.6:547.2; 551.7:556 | 0.00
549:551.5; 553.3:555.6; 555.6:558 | -0.03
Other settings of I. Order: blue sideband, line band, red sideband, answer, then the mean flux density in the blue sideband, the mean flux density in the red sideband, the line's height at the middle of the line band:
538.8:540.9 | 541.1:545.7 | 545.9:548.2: -0.031 mag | 19.2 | 19.6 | 19.4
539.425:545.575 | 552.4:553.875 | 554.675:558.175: 0.007 mag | 19.7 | 20.4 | 20.2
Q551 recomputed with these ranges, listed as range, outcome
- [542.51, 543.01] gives 19.8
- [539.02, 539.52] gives 19.4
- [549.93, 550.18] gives 19.5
